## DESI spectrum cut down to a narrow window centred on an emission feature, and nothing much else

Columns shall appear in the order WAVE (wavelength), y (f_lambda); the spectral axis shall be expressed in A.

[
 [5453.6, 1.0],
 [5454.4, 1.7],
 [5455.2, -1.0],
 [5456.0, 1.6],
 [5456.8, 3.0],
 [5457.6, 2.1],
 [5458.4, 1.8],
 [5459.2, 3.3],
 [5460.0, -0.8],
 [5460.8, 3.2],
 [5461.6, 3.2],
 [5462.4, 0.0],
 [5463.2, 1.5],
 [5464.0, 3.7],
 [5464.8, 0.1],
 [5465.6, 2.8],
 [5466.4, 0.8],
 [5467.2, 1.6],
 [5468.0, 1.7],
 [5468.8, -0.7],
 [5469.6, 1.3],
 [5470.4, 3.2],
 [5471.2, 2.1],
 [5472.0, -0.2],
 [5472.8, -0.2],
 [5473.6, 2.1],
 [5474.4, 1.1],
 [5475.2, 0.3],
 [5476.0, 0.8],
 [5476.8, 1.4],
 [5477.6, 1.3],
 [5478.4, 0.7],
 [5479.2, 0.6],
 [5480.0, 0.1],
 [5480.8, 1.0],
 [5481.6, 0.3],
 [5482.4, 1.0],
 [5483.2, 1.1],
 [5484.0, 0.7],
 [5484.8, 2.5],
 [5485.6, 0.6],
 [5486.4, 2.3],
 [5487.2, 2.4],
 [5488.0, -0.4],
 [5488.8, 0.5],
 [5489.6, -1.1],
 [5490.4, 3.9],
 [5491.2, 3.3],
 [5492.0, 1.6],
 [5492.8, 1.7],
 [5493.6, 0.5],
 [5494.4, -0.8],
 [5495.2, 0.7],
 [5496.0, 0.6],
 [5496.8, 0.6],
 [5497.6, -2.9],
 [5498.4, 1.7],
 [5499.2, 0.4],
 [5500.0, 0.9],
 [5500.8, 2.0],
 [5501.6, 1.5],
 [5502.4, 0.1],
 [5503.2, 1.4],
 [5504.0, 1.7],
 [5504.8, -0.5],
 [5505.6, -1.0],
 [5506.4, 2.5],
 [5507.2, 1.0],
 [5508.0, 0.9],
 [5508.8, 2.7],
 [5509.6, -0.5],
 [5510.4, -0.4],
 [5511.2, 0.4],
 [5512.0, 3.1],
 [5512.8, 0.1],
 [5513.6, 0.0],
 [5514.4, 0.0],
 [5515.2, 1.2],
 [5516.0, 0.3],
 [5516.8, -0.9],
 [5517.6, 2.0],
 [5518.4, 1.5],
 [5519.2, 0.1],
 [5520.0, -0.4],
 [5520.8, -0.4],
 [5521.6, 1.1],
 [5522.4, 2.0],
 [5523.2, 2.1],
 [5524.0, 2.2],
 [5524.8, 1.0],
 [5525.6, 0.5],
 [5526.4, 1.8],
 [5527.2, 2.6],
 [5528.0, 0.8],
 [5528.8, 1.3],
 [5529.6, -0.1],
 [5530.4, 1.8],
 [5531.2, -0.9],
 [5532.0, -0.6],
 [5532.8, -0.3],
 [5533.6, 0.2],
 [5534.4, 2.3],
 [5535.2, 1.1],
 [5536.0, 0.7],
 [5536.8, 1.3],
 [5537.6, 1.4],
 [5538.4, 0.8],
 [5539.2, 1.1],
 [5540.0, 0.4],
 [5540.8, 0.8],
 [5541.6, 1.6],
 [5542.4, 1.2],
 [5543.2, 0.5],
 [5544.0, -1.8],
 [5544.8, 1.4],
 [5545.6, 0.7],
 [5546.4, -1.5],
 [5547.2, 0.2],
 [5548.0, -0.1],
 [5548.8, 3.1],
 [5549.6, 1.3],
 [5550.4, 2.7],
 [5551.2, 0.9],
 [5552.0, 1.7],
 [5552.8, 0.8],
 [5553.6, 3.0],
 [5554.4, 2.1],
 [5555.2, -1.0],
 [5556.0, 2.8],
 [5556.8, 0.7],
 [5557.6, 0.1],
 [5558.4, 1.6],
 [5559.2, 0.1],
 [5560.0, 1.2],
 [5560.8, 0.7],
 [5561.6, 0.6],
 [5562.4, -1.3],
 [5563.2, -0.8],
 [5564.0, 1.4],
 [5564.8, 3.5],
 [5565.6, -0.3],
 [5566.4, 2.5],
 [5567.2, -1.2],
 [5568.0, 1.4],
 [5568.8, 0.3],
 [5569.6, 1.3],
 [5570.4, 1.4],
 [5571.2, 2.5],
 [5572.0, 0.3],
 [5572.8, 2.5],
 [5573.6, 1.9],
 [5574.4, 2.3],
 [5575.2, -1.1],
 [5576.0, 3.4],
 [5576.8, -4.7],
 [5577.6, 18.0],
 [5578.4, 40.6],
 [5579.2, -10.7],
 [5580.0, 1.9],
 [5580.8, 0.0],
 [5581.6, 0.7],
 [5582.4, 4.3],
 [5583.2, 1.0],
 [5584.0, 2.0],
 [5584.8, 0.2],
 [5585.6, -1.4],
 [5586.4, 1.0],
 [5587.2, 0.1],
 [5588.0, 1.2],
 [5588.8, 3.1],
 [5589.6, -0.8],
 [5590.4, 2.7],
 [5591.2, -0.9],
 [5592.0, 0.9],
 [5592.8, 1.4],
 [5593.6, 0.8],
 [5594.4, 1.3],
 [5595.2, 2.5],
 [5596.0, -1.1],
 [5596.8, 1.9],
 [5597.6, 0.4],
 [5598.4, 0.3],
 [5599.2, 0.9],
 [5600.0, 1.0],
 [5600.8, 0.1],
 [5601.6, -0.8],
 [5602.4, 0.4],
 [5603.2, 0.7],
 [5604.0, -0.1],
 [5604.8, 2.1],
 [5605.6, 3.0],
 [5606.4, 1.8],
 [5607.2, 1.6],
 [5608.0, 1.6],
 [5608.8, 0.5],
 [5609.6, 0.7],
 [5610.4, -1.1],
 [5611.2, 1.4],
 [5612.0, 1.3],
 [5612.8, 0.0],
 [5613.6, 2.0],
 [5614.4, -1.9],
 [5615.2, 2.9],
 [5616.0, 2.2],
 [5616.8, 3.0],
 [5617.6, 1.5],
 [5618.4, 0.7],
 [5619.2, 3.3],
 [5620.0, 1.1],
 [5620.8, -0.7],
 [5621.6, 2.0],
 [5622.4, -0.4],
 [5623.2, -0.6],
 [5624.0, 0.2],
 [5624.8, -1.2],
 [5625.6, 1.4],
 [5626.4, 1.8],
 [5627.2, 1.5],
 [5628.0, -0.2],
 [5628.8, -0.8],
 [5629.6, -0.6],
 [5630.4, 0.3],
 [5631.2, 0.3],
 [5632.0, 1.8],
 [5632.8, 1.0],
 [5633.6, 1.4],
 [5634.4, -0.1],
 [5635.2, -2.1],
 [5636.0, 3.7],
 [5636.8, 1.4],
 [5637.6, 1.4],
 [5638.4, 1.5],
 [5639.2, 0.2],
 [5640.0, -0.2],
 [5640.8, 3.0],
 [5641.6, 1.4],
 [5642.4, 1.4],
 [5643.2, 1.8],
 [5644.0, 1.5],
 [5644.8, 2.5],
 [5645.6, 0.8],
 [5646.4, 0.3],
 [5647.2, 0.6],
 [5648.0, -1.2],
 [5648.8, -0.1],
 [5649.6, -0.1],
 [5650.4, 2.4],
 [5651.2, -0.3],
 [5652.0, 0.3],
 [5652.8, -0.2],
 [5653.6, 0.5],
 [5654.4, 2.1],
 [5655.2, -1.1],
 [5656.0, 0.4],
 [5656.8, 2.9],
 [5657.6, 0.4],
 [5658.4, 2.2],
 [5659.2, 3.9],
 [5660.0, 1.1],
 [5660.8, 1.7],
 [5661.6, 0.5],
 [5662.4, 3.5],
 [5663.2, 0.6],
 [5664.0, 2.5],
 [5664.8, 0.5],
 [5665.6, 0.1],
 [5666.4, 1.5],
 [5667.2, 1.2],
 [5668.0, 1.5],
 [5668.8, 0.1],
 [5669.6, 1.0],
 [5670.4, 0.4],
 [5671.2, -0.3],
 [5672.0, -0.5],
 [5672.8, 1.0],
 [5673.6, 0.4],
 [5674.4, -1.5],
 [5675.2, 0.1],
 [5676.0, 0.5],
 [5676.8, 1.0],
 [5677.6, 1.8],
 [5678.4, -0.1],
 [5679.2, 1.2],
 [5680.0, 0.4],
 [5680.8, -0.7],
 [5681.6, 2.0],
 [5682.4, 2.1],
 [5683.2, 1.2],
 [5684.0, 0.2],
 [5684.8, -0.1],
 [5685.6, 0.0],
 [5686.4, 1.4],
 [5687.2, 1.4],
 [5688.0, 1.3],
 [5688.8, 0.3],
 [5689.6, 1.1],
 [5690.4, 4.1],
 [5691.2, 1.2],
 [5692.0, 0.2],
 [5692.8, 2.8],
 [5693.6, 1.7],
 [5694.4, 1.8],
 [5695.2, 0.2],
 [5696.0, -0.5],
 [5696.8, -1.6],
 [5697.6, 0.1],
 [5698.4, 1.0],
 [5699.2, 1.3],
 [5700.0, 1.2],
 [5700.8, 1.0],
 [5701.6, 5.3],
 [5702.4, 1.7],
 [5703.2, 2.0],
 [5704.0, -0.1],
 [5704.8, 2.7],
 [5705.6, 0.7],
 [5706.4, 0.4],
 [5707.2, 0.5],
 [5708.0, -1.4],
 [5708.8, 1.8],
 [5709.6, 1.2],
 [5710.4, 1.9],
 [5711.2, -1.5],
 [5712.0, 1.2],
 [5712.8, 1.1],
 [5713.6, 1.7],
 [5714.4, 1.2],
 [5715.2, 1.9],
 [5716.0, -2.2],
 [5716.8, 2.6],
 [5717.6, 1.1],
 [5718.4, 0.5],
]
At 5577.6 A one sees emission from Mg II 2798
